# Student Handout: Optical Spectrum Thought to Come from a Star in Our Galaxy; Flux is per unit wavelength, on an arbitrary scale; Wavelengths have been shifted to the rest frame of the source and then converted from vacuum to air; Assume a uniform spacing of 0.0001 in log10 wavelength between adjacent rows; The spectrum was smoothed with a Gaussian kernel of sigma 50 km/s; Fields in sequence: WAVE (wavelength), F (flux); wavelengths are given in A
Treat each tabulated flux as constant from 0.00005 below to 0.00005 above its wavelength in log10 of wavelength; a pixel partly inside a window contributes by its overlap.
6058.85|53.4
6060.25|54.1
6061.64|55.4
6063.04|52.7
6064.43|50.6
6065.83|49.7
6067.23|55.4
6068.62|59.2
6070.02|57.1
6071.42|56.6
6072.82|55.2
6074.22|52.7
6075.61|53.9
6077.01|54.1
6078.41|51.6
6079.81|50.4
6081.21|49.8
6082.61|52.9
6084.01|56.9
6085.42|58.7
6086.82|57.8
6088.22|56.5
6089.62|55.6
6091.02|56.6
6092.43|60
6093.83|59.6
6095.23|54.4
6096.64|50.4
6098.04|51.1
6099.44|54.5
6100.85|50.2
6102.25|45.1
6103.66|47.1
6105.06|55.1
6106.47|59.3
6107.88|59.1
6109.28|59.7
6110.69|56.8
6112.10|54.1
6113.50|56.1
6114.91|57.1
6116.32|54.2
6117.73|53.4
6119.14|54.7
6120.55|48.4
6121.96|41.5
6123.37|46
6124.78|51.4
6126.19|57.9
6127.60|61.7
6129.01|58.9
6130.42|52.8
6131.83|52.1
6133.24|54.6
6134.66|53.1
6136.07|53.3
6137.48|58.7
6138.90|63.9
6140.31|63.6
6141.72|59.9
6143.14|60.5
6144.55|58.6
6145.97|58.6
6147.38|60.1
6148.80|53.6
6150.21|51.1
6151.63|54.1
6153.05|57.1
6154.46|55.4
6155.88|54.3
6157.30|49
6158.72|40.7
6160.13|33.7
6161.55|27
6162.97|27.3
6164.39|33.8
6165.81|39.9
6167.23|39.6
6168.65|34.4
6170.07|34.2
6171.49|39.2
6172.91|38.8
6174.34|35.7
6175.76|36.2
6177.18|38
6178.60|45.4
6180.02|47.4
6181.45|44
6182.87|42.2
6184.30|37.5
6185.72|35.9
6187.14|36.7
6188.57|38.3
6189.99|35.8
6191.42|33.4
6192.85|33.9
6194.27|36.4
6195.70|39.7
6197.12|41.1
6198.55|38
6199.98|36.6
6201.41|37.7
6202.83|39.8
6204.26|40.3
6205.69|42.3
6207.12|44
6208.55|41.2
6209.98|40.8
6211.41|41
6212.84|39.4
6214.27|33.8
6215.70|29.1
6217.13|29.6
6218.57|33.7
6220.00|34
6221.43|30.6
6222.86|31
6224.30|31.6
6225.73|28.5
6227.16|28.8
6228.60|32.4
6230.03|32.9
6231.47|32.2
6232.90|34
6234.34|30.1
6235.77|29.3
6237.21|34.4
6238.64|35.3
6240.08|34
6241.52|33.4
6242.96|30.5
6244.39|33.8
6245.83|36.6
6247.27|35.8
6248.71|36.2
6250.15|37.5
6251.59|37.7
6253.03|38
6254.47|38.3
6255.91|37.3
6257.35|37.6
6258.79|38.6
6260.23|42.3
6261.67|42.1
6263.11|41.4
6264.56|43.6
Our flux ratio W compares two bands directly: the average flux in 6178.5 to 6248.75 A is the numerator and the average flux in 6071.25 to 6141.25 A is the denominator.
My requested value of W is 0.66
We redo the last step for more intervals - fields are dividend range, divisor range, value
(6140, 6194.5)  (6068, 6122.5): 0.80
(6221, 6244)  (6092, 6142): 0.58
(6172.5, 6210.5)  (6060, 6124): 0.73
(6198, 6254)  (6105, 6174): 0.69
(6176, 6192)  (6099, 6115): 0.73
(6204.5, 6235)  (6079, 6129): 0.64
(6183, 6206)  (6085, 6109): 0.69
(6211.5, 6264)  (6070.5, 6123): 0.64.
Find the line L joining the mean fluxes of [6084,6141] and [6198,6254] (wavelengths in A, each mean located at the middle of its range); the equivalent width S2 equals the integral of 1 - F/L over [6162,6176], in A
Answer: 2.9 A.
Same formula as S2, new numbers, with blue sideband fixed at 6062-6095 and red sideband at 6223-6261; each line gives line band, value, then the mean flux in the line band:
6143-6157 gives -3.0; 56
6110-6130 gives -1.6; 53.7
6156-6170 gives 2.4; 36.8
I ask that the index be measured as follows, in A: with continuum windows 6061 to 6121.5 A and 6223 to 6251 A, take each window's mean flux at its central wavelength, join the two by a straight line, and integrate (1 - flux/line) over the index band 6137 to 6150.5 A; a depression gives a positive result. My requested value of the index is -3.6 A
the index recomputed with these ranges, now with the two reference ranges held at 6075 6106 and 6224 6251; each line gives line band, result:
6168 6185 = 0.88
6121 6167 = -4.84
